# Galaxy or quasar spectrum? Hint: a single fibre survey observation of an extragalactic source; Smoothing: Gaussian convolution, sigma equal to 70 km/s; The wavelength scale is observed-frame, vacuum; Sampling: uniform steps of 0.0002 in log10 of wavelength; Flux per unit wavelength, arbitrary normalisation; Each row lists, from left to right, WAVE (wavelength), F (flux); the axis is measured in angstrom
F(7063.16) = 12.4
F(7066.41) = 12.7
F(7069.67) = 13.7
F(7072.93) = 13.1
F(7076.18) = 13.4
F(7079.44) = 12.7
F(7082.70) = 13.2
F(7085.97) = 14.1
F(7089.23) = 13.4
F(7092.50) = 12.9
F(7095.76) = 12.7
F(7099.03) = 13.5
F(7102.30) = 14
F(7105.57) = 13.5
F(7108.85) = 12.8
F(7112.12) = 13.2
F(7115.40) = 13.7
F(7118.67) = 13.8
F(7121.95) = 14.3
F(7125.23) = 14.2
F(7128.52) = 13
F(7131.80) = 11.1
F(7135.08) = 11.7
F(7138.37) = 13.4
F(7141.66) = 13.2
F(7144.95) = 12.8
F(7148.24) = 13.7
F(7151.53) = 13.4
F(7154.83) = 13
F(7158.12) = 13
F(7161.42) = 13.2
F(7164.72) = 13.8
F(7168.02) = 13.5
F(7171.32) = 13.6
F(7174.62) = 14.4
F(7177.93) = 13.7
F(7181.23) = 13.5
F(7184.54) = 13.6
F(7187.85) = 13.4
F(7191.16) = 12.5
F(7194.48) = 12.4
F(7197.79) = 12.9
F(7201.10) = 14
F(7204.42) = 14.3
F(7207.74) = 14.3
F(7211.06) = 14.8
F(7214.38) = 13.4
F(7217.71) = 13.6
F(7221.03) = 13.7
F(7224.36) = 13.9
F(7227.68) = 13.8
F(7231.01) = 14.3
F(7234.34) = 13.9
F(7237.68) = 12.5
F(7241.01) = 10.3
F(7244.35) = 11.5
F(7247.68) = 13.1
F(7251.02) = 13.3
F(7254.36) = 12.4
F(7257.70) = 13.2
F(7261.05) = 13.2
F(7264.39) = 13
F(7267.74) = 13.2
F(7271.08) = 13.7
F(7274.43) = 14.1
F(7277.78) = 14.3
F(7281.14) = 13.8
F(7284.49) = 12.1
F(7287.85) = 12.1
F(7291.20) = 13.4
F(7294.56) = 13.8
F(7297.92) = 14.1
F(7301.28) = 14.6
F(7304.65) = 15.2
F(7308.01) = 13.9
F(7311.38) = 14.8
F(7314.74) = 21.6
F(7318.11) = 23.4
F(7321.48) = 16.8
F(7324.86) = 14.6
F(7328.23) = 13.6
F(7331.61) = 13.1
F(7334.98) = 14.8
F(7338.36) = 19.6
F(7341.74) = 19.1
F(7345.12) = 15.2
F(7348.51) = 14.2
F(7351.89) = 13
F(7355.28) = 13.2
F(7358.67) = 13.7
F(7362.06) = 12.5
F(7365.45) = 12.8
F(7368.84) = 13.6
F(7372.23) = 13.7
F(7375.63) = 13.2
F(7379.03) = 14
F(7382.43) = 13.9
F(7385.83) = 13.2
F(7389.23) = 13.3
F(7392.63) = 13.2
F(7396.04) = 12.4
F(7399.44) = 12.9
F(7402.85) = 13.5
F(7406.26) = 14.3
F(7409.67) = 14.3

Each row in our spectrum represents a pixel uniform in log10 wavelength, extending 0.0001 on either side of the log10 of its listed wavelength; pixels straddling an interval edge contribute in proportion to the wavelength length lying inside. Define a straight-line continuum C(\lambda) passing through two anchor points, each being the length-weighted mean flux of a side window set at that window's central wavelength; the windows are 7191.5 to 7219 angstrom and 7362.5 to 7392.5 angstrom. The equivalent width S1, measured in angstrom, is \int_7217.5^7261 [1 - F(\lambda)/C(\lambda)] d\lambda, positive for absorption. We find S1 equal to 1.9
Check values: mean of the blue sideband 13.7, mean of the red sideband 13.4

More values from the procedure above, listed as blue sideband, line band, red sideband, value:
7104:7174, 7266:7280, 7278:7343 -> 1.1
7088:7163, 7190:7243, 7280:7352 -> 3.1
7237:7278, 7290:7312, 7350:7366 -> -2.2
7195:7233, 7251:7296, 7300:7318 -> 6.9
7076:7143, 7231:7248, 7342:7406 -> 1.3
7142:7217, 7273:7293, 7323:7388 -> 0.9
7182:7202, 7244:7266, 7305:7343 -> 2.9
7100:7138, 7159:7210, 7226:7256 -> -2.2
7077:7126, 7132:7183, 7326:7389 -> 1.3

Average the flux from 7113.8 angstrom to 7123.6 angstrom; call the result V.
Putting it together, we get 13.9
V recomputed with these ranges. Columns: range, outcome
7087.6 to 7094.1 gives 13.1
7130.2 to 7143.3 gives 12.4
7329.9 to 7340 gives 15.8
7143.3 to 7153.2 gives 13.3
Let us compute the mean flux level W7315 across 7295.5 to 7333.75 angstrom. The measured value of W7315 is 15.9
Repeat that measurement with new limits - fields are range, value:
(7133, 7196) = 13.2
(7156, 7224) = 13.6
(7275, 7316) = 14.4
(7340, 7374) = 14.1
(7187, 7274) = 13.3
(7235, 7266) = 12.5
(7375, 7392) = 13.5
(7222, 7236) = 14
